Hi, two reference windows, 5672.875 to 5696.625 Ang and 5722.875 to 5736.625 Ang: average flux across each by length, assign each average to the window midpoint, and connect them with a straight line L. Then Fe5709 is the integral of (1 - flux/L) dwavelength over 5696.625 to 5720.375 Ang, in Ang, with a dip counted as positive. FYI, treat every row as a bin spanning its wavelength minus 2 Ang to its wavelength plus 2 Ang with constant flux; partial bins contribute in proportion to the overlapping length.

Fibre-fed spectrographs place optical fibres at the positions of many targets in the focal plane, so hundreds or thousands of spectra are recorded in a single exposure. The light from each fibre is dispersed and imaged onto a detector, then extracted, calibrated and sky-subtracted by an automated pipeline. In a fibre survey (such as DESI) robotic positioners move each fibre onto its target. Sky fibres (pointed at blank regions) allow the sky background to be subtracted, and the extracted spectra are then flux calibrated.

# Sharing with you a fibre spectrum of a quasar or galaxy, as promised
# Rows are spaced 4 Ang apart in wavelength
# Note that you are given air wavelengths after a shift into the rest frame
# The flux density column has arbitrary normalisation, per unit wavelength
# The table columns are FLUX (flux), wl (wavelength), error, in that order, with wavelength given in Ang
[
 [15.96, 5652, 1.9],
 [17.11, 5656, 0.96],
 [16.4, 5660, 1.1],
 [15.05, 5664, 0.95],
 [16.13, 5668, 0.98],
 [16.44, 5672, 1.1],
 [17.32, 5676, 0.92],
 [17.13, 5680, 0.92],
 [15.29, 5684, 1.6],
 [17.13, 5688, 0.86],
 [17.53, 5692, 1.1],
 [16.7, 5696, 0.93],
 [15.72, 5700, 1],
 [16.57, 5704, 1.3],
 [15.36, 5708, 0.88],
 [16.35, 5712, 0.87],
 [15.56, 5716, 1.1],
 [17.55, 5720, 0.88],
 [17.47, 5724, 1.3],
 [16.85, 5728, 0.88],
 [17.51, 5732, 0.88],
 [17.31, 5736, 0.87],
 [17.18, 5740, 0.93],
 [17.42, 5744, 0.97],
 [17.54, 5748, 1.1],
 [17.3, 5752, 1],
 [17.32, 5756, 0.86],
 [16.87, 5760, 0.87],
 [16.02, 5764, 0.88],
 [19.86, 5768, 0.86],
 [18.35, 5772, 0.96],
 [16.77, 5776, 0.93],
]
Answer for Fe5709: 1.3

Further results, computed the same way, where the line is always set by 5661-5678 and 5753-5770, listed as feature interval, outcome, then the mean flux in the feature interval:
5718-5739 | -0.3 Ang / 17.3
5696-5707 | 0.3 Ang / 16.2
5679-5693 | -0.2 Ang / 16.7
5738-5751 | -0.1 Ang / 17.4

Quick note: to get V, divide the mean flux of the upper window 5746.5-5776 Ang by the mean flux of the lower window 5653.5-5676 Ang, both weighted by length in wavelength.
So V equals 1.08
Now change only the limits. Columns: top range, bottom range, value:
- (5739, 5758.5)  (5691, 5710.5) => 1.06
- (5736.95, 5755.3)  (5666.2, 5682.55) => 1.04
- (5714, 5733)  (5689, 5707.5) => 1.02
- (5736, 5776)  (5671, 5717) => 1.06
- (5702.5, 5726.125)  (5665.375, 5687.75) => 1.00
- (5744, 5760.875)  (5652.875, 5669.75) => 1.07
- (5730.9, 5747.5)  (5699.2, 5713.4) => 1.08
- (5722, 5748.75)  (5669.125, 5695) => 1.03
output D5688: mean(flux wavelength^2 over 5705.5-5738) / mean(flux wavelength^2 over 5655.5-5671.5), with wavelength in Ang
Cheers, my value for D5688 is 1.06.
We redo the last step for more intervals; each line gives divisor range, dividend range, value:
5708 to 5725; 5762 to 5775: 1.11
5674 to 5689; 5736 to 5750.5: 1.06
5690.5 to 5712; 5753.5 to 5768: 1.07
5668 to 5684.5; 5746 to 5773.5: 1.09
